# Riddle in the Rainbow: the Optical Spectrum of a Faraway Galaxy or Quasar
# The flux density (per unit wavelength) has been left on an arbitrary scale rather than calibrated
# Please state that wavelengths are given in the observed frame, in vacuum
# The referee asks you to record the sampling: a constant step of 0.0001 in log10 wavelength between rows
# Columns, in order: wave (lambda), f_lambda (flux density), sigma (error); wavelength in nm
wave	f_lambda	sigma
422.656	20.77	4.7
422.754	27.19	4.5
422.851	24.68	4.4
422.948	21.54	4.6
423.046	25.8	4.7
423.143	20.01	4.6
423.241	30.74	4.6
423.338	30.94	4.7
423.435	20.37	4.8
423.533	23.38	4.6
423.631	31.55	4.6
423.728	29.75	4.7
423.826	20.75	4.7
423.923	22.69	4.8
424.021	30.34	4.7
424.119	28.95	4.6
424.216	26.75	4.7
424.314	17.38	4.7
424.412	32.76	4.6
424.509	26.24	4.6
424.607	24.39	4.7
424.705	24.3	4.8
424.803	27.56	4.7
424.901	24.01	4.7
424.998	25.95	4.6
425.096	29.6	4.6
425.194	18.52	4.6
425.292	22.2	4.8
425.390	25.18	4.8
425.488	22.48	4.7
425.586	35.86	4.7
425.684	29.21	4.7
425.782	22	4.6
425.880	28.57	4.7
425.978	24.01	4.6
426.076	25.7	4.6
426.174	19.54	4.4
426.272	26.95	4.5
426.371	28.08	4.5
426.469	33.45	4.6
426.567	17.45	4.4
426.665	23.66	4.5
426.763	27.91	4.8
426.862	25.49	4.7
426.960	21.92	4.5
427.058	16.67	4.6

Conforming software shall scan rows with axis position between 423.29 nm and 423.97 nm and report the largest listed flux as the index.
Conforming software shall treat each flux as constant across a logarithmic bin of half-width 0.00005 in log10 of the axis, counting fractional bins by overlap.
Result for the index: 31.55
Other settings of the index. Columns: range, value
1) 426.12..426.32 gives 26.95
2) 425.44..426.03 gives 35.86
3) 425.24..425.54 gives 25.18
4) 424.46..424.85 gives 27.56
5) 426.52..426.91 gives 27.91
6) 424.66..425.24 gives 29.6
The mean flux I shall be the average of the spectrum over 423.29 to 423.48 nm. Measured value 25.8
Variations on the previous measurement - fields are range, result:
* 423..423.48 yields 25.7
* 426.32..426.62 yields 26.3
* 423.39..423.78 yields 26.2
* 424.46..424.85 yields 25.6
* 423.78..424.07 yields 24.6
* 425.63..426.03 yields 26.1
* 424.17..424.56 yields 25.8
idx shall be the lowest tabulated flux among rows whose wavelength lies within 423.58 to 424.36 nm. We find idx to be 17.38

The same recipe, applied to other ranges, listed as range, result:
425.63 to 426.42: 19.54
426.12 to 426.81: 17.45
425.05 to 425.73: 18.52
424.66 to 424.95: 24.01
